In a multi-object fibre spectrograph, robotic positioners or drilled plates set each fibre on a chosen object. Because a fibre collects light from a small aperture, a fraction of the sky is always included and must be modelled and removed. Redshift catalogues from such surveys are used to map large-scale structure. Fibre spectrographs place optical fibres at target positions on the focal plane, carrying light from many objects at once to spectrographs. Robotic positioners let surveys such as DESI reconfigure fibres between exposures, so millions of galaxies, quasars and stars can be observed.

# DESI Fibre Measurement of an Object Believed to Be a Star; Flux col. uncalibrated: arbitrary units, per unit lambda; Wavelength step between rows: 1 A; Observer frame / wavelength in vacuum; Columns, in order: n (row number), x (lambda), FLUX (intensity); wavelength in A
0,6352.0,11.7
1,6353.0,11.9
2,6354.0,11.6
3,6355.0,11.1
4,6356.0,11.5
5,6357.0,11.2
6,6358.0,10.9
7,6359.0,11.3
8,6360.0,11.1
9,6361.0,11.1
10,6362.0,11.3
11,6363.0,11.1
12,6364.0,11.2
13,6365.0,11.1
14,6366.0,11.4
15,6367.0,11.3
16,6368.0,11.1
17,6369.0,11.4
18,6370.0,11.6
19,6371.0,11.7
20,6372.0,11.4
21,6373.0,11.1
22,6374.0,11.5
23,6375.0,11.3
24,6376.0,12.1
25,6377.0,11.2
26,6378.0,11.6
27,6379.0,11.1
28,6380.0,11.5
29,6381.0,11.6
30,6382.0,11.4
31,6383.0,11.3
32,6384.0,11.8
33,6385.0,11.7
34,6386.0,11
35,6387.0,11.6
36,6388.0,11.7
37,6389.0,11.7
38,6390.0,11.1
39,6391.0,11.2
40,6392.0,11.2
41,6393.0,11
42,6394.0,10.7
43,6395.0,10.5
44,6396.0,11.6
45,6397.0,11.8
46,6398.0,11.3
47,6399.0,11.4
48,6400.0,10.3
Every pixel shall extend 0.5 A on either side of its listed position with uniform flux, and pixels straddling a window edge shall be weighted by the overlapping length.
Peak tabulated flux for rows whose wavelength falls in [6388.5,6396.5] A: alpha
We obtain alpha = 11.7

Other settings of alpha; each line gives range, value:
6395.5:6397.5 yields 11.8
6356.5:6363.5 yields 11.3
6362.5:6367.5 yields 11.4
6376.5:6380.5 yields 11.6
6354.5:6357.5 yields 11.5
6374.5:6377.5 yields 12.1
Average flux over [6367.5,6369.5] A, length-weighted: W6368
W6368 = 11.2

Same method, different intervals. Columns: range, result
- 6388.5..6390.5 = 11.4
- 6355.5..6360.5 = 11.2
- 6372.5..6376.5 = 11.5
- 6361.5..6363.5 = 11.2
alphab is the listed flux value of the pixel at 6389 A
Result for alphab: 11.7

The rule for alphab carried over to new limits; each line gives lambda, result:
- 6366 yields 11.4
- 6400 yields 10.3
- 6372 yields 11.4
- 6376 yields 12.1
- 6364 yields 11.2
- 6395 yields 10.5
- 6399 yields 11.4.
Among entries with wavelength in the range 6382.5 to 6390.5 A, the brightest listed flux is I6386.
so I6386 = 11.8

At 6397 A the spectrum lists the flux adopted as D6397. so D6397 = 11.8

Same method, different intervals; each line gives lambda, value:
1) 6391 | 11.2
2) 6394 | 10.7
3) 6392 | 11.2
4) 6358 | 10.9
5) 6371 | 11.7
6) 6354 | 11.6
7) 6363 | 11.1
